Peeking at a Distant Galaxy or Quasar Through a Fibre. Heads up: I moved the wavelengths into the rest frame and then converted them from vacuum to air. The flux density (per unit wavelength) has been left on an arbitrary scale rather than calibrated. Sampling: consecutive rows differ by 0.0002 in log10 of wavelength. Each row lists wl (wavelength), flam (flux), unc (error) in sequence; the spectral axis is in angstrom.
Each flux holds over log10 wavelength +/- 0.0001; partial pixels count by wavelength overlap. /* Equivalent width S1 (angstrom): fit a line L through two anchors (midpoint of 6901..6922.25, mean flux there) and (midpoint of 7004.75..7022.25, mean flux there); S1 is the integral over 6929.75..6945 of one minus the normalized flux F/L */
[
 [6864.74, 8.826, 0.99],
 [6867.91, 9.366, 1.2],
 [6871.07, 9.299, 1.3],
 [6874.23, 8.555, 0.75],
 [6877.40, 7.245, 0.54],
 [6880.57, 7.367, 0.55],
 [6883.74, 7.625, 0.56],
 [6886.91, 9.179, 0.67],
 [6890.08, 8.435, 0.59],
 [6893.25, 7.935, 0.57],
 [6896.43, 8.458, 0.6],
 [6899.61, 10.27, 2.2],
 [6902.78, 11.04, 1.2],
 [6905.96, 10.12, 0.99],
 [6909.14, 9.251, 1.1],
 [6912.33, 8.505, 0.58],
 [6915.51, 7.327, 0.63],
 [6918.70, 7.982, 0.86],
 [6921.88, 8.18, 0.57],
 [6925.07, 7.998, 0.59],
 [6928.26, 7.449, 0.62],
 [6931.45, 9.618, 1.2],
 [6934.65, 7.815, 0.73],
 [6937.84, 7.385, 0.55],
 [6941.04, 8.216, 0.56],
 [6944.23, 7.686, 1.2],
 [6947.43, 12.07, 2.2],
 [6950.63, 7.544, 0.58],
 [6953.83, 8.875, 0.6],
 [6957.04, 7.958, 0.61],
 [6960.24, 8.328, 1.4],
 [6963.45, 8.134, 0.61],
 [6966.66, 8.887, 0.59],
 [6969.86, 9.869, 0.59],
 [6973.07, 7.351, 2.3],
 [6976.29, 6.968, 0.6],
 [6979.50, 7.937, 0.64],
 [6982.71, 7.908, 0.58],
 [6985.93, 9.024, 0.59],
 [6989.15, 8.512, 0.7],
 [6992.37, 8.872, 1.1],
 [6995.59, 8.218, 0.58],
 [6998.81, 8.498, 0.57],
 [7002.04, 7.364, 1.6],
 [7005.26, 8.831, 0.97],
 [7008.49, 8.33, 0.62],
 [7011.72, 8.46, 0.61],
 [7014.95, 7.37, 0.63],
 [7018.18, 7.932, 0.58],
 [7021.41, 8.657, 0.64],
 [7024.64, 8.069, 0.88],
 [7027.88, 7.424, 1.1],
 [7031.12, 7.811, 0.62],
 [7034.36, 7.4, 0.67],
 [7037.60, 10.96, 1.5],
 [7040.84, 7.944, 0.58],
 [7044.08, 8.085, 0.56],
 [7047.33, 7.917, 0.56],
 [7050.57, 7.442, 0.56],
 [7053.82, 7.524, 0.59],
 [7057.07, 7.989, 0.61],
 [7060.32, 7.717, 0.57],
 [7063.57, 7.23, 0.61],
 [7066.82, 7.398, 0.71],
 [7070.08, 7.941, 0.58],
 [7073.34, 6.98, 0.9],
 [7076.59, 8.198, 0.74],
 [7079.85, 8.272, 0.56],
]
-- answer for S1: 1.1 angstrom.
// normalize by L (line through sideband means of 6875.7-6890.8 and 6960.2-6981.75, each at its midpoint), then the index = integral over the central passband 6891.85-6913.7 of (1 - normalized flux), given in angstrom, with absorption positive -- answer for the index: -3.8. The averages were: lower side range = 7.95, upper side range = 8.19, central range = 9.39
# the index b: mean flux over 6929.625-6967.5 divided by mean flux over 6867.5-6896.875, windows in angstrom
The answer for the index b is 1.0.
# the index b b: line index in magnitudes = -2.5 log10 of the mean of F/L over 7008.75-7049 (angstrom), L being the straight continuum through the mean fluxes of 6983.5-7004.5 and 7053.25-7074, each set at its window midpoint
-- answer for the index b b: -0.03 mag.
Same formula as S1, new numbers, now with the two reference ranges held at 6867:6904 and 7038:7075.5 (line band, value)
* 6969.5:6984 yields 0.6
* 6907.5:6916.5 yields 0.1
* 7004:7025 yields -0.6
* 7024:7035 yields 0.3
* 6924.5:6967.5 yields -0.3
